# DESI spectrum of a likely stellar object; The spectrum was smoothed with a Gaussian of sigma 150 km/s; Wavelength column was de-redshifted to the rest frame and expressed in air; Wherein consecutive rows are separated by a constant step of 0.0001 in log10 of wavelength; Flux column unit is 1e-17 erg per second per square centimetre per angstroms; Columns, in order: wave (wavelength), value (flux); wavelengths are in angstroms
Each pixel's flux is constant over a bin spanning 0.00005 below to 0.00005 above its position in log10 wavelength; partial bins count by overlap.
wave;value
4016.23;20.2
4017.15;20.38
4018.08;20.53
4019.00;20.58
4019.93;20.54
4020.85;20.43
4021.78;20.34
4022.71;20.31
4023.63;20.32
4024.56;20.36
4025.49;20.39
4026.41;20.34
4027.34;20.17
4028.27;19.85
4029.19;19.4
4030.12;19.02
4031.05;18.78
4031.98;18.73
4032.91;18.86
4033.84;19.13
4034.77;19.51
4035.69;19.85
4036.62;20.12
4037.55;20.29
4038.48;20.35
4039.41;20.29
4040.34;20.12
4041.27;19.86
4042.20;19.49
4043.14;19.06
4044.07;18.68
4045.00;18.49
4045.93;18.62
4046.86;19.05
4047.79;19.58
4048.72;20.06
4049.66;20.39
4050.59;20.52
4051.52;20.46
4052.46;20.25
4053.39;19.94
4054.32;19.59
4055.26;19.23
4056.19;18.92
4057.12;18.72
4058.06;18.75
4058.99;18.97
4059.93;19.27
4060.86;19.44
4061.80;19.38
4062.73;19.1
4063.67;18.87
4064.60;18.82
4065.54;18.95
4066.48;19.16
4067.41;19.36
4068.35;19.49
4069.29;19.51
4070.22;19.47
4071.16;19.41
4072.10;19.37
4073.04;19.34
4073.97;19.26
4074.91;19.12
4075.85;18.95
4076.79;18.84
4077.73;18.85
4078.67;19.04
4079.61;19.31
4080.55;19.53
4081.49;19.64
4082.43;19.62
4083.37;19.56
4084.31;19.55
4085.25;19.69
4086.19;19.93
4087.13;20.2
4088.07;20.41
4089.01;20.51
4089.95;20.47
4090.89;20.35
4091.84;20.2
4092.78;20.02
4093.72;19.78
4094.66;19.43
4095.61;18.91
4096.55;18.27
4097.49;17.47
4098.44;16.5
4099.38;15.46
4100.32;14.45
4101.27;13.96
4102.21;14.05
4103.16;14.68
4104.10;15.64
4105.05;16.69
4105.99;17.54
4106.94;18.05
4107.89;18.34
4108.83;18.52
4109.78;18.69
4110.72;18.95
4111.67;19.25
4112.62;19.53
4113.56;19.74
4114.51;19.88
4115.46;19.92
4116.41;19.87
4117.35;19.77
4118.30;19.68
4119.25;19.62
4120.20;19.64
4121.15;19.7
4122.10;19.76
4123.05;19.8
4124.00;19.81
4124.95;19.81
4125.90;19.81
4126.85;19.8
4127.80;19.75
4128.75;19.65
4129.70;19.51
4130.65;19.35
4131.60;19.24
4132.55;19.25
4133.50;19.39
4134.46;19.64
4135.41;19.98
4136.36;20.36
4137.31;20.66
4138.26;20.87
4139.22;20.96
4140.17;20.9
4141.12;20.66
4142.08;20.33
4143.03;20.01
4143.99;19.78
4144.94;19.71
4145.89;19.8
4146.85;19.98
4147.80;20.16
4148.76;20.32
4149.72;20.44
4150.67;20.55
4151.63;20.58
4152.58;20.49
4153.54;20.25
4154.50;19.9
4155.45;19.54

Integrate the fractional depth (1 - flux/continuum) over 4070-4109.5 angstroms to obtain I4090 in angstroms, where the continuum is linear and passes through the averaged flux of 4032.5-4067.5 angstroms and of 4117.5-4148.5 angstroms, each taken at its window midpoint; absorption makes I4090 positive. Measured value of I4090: 2.3 angstroms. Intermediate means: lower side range 19.5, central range 18.5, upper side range 19.9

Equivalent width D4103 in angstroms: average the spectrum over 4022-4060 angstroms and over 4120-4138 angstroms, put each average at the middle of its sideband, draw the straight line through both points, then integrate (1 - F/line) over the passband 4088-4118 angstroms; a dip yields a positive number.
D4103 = 2.20 angstroms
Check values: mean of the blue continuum 19.6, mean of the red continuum 19.8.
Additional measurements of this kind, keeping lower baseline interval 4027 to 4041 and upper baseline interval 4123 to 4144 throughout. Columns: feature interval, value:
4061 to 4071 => 0.3 angstroms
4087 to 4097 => 0.0 angstroms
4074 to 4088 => 0.3 angstroms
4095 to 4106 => 2.1 angstroms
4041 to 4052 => 0.1 angstroms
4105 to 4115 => 0.6 angstroms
